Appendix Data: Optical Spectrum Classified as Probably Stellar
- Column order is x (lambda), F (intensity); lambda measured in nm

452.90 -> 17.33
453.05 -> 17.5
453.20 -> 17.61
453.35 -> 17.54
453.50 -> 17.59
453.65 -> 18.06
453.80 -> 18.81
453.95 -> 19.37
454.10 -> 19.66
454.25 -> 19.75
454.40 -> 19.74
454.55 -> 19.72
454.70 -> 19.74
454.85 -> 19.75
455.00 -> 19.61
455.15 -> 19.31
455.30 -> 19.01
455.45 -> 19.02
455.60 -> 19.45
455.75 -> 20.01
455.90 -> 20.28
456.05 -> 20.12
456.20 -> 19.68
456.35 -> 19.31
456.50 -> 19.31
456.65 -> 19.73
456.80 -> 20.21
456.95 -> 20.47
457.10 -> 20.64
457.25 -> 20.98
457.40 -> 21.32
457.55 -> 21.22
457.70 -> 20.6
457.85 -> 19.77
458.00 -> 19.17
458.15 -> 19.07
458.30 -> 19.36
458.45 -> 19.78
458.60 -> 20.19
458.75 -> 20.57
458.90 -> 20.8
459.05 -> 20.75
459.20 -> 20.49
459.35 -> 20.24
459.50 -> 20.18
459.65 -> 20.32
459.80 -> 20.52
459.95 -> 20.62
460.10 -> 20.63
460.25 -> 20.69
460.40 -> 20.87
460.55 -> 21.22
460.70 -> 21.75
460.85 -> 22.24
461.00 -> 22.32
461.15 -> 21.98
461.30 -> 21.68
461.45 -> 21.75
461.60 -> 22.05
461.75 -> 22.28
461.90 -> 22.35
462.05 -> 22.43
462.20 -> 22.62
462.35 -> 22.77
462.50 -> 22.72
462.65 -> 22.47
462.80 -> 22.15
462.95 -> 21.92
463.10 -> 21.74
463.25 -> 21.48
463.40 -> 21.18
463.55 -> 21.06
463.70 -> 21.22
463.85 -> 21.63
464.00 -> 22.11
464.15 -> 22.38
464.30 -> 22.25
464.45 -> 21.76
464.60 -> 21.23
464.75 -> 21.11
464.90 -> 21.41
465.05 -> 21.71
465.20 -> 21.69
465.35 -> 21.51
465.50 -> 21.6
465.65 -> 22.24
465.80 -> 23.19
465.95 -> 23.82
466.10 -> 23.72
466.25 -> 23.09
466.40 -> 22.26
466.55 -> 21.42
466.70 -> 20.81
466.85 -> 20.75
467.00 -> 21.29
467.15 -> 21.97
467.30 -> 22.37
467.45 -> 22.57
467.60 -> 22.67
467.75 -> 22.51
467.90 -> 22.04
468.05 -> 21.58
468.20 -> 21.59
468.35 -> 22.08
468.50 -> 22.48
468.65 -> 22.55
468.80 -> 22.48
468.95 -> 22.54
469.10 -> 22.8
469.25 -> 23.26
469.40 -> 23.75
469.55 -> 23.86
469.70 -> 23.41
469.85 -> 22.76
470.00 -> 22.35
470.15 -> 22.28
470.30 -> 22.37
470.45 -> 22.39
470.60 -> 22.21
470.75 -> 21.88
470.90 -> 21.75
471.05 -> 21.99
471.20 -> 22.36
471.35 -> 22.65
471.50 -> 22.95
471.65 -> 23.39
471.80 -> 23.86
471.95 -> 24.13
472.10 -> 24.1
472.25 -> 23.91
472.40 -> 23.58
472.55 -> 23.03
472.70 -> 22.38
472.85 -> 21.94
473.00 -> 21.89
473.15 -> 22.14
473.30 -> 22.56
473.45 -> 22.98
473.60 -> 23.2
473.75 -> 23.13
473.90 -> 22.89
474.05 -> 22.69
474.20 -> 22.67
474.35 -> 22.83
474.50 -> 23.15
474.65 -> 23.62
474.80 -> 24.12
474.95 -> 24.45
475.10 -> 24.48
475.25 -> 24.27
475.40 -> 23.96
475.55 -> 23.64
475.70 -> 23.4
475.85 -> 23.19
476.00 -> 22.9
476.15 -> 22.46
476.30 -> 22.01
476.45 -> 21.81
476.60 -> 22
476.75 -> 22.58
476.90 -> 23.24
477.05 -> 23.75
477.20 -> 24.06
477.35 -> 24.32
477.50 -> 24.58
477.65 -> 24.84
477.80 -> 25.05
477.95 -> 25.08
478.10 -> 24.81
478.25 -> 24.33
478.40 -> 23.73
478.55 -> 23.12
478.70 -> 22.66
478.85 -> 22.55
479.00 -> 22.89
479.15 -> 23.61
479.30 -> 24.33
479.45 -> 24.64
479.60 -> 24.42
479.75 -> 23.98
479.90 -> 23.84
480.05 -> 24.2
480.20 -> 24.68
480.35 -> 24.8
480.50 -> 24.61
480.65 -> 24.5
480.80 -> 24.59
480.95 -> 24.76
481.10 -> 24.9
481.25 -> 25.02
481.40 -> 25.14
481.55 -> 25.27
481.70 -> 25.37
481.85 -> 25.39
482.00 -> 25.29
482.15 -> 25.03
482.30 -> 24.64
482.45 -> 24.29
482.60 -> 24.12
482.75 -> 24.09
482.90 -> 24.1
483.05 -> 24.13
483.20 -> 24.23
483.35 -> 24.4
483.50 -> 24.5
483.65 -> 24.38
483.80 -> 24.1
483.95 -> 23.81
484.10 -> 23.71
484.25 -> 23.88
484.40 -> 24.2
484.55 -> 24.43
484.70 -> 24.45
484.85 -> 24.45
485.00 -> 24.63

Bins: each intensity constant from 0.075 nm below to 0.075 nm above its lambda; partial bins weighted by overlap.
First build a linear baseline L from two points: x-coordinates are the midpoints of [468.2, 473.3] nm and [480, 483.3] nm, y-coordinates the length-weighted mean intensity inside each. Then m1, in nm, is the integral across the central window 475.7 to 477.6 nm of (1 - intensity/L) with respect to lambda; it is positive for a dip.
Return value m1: 0.055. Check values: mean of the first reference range 22.8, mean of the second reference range 24.7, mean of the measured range 23.1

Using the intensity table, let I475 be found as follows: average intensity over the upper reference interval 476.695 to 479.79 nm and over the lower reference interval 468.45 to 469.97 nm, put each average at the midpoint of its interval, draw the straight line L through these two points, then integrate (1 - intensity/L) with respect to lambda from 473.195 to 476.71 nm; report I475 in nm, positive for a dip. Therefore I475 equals 0.07 nm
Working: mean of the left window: 23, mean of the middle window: 23.1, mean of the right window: 23.9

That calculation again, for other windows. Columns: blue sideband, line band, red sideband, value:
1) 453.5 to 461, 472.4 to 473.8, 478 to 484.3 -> 0.02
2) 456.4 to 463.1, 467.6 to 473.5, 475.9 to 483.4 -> 0.00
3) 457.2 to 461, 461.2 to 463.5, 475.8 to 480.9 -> -0.11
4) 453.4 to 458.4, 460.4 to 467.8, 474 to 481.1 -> -0.27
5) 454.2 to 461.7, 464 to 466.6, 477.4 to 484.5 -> -0.06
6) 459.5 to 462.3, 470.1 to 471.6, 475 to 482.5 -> 0.04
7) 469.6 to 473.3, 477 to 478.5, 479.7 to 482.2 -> -0.02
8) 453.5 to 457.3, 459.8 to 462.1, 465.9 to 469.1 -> -0.09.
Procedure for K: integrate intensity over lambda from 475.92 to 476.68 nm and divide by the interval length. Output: 22.2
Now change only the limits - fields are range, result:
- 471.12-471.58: 22.7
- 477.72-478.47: 24.6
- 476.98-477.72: 24.3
